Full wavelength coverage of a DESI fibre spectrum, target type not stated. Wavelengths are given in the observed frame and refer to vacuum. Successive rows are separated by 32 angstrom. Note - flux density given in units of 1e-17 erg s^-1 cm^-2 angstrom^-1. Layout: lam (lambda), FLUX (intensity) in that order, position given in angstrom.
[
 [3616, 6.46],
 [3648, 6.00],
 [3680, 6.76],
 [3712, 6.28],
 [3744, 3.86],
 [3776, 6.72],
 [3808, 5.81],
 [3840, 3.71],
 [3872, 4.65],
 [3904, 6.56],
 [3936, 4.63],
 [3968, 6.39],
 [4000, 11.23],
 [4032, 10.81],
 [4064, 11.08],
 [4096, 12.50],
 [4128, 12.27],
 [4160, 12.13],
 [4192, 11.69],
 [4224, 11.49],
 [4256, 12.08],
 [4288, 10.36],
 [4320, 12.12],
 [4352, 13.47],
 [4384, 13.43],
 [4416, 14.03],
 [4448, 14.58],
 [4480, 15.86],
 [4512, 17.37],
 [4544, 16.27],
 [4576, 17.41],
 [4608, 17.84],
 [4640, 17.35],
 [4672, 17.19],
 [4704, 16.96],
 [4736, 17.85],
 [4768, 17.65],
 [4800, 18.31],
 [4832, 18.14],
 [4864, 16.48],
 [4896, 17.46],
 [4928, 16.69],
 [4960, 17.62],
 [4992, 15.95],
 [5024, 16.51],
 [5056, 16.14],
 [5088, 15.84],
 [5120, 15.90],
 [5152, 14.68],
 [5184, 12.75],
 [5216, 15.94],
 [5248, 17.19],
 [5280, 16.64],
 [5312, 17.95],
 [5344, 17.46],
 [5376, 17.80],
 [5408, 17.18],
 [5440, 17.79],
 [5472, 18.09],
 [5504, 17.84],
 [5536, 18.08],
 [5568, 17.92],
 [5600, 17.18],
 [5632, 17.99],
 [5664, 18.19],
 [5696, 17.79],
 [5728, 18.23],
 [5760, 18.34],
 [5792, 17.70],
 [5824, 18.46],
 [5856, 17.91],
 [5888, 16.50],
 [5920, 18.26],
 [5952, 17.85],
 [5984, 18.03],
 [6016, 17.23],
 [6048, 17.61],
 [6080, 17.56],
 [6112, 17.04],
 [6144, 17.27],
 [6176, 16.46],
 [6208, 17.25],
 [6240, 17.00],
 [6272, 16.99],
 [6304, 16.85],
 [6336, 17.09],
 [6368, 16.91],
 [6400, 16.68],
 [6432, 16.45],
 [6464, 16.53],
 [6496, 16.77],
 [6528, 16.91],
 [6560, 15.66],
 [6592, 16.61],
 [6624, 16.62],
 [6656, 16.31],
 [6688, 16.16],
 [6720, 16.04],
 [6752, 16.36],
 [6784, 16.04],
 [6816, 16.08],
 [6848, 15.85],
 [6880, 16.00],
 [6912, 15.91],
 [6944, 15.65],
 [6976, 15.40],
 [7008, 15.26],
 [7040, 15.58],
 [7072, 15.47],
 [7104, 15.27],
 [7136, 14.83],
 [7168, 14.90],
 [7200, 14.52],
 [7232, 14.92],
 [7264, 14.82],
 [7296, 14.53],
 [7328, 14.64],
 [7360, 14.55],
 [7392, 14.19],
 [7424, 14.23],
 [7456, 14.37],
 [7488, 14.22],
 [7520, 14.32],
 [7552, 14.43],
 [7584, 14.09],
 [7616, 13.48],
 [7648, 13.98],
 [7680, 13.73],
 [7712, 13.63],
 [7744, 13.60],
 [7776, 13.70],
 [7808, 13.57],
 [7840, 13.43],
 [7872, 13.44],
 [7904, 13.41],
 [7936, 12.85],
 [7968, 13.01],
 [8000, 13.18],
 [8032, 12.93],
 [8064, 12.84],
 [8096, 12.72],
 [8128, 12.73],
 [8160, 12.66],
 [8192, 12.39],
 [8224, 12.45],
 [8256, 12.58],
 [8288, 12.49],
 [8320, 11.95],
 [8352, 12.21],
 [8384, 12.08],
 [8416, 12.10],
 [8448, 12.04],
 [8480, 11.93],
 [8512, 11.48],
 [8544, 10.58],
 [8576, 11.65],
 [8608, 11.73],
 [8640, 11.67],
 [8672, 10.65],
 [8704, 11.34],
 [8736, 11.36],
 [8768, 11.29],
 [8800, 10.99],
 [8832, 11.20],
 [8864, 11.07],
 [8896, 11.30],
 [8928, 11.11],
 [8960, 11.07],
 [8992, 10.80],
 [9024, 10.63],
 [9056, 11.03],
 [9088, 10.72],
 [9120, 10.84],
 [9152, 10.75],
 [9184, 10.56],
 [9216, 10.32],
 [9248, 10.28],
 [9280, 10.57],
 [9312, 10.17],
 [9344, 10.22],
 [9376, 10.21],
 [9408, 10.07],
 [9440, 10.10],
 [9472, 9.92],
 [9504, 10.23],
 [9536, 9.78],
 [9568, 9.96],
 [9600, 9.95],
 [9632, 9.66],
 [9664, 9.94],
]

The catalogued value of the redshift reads 0.000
